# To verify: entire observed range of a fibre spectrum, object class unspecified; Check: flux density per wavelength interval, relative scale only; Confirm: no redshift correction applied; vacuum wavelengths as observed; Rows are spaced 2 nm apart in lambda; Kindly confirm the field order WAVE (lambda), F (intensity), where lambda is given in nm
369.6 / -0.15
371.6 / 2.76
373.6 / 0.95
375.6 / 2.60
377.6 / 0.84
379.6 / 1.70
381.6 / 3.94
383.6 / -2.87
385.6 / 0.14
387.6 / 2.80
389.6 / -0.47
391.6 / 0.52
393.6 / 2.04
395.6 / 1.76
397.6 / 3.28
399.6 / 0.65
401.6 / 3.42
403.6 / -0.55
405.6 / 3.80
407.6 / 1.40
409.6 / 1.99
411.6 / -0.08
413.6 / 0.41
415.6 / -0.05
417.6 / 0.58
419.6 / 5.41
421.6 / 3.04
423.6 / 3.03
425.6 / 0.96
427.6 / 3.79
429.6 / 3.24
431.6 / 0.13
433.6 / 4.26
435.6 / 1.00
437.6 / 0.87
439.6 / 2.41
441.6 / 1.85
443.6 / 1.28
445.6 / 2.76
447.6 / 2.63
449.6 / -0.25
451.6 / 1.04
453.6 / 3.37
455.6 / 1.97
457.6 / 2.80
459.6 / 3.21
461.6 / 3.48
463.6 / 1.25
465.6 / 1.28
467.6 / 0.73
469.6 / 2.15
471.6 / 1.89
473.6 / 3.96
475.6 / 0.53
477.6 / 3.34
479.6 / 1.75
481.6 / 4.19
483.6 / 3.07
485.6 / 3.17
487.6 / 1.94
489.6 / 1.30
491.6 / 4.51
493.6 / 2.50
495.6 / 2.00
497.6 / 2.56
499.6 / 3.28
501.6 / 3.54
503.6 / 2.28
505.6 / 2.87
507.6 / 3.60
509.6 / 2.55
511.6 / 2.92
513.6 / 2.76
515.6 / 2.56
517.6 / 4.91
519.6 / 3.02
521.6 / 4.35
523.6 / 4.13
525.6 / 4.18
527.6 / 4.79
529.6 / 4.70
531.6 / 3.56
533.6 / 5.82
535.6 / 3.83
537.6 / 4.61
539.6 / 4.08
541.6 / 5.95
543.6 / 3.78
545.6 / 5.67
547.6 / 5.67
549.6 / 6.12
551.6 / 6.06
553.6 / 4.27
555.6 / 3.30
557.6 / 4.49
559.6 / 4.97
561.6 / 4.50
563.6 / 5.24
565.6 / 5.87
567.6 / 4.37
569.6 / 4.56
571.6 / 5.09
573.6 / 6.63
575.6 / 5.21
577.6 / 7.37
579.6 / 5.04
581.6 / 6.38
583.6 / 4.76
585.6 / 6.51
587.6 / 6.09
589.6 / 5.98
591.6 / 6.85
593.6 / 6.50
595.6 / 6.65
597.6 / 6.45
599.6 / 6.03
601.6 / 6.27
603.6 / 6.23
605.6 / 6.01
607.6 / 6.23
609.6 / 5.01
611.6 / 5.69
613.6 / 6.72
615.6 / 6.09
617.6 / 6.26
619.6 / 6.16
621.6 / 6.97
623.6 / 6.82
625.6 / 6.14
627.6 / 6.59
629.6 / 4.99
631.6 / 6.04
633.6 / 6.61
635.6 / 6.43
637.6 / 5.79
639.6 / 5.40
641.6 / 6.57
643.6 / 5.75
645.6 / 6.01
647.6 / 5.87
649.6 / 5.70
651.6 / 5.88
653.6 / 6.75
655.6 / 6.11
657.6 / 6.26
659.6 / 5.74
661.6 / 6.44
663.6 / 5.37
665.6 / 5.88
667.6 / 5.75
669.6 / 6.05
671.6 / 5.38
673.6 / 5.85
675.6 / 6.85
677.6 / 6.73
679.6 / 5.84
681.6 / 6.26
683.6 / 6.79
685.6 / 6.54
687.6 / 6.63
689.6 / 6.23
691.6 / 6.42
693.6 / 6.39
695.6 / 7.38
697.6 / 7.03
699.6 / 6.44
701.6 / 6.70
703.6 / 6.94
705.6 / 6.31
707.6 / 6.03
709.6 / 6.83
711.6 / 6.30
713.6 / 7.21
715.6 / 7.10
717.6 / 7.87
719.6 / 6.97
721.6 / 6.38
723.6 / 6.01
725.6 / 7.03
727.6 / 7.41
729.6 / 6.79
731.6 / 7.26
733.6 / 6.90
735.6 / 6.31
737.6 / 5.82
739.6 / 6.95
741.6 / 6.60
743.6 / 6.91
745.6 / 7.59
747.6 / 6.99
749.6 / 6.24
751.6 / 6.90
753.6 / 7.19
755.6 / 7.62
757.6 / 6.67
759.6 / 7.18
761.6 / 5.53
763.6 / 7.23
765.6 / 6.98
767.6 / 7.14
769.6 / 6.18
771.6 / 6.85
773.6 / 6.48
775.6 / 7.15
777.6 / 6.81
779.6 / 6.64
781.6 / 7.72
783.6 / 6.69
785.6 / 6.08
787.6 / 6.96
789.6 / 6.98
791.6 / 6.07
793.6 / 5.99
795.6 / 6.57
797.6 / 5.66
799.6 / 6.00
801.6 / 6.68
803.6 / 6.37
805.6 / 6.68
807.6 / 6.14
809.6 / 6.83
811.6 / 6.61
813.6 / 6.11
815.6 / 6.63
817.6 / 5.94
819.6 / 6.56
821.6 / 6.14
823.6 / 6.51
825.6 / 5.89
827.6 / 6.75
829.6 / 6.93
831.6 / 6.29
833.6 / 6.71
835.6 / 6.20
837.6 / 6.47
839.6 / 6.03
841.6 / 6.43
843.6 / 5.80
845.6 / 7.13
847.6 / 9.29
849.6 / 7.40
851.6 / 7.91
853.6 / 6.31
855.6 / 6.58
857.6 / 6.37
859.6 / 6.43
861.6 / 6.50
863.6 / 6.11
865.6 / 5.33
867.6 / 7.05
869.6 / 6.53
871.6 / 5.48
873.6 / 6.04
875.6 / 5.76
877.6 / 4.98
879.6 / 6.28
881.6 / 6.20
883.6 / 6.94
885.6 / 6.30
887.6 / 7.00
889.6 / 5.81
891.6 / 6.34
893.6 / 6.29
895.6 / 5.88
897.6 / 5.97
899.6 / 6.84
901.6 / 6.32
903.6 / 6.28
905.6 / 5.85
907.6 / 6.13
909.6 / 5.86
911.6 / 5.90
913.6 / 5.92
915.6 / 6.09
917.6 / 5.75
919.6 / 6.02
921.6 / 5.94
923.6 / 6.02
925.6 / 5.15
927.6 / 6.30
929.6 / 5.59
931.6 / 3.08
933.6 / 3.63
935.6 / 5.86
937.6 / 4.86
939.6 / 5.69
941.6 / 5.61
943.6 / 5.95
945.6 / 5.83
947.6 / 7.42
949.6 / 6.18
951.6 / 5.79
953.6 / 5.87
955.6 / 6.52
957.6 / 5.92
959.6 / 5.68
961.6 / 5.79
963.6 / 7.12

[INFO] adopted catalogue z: 0.292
